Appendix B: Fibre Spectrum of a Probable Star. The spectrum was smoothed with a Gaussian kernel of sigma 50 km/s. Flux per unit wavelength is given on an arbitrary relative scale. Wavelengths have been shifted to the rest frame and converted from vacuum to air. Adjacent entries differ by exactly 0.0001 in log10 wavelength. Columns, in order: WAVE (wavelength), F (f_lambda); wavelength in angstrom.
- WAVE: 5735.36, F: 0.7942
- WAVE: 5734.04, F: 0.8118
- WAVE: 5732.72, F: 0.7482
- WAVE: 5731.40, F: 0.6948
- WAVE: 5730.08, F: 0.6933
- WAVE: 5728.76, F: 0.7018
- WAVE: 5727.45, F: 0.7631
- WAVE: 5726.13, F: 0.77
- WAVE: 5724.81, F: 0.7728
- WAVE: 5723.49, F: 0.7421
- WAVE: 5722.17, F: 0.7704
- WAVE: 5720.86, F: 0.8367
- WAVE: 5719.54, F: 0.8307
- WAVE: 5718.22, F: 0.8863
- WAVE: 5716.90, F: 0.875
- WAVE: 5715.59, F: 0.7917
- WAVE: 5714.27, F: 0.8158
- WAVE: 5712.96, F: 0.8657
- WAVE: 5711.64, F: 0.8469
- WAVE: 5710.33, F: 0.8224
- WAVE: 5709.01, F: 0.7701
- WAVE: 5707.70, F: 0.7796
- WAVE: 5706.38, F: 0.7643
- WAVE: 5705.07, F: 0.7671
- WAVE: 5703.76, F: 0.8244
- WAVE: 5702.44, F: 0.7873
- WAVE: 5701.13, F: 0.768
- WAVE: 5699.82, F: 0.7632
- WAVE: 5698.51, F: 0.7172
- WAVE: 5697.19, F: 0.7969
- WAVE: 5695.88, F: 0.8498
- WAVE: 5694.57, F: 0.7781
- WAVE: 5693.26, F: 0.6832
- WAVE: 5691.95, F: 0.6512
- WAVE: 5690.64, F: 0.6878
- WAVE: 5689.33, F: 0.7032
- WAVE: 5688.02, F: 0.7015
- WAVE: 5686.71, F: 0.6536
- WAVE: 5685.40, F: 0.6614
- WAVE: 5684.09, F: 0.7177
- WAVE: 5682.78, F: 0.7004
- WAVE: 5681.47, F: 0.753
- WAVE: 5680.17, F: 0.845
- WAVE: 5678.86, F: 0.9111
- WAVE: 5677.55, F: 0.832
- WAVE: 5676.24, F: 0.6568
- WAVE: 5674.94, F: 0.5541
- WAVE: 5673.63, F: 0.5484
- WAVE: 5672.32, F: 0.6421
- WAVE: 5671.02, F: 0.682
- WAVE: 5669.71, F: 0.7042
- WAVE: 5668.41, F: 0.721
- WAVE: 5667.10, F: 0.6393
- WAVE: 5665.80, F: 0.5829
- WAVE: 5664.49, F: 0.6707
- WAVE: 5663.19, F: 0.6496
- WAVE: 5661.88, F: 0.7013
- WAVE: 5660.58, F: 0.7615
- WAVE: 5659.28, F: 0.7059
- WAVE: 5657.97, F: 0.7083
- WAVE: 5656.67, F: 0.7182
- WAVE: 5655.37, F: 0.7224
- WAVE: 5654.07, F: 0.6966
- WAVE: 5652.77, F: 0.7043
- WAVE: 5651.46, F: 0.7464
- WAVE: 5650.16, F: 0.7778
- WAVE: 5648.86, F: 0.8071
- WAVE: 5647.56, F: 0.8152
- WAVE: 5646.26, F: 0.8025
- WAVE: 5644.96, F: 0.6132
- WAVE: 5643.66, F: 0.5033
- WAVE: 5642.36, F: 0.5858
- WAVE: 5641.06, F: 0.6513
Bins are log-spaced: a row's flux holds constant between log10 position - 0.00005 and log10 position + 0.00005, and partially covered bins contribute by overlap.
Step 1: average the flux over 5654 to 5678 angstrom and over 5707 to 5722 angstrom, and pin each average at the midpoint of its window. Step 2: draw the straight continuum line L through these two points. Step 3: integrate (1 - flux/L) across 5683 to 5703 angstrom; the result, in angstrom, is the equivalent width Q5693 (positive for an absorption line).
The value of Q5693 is 0.9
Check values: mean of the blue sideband 0.677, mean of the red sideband 0.827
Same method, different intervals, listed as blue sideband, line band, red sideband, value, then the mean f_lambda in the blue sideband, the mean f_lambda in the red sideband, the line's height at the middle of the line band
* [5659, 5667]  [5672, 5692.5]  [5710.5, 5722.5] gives 0.9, 0.675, 0.837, 0.733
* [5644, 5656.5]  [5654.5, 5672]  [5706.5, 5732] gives 1.3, 0.736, 0.791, 0.746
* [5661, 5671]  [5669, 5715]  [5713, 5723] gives 0.4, 0.67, 0.831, 0.75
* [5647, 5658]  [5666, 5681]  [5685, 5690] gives 0.1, 0.746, 0.681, 0.707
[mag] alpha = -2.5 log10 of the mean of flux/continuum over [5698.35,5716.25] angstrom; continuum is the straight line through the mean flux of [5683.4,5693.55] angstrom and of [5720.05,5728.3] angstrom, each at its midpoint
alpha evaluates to -0.09 mag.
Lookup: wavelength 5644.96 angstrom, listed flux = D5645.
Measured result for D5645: 0.6132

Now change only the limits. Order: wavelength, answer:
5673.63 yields 0.5484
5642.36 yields 0.5858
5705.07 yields 0.7671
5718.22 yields 0.8863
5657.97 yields 0.7083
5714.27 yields 0.8158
